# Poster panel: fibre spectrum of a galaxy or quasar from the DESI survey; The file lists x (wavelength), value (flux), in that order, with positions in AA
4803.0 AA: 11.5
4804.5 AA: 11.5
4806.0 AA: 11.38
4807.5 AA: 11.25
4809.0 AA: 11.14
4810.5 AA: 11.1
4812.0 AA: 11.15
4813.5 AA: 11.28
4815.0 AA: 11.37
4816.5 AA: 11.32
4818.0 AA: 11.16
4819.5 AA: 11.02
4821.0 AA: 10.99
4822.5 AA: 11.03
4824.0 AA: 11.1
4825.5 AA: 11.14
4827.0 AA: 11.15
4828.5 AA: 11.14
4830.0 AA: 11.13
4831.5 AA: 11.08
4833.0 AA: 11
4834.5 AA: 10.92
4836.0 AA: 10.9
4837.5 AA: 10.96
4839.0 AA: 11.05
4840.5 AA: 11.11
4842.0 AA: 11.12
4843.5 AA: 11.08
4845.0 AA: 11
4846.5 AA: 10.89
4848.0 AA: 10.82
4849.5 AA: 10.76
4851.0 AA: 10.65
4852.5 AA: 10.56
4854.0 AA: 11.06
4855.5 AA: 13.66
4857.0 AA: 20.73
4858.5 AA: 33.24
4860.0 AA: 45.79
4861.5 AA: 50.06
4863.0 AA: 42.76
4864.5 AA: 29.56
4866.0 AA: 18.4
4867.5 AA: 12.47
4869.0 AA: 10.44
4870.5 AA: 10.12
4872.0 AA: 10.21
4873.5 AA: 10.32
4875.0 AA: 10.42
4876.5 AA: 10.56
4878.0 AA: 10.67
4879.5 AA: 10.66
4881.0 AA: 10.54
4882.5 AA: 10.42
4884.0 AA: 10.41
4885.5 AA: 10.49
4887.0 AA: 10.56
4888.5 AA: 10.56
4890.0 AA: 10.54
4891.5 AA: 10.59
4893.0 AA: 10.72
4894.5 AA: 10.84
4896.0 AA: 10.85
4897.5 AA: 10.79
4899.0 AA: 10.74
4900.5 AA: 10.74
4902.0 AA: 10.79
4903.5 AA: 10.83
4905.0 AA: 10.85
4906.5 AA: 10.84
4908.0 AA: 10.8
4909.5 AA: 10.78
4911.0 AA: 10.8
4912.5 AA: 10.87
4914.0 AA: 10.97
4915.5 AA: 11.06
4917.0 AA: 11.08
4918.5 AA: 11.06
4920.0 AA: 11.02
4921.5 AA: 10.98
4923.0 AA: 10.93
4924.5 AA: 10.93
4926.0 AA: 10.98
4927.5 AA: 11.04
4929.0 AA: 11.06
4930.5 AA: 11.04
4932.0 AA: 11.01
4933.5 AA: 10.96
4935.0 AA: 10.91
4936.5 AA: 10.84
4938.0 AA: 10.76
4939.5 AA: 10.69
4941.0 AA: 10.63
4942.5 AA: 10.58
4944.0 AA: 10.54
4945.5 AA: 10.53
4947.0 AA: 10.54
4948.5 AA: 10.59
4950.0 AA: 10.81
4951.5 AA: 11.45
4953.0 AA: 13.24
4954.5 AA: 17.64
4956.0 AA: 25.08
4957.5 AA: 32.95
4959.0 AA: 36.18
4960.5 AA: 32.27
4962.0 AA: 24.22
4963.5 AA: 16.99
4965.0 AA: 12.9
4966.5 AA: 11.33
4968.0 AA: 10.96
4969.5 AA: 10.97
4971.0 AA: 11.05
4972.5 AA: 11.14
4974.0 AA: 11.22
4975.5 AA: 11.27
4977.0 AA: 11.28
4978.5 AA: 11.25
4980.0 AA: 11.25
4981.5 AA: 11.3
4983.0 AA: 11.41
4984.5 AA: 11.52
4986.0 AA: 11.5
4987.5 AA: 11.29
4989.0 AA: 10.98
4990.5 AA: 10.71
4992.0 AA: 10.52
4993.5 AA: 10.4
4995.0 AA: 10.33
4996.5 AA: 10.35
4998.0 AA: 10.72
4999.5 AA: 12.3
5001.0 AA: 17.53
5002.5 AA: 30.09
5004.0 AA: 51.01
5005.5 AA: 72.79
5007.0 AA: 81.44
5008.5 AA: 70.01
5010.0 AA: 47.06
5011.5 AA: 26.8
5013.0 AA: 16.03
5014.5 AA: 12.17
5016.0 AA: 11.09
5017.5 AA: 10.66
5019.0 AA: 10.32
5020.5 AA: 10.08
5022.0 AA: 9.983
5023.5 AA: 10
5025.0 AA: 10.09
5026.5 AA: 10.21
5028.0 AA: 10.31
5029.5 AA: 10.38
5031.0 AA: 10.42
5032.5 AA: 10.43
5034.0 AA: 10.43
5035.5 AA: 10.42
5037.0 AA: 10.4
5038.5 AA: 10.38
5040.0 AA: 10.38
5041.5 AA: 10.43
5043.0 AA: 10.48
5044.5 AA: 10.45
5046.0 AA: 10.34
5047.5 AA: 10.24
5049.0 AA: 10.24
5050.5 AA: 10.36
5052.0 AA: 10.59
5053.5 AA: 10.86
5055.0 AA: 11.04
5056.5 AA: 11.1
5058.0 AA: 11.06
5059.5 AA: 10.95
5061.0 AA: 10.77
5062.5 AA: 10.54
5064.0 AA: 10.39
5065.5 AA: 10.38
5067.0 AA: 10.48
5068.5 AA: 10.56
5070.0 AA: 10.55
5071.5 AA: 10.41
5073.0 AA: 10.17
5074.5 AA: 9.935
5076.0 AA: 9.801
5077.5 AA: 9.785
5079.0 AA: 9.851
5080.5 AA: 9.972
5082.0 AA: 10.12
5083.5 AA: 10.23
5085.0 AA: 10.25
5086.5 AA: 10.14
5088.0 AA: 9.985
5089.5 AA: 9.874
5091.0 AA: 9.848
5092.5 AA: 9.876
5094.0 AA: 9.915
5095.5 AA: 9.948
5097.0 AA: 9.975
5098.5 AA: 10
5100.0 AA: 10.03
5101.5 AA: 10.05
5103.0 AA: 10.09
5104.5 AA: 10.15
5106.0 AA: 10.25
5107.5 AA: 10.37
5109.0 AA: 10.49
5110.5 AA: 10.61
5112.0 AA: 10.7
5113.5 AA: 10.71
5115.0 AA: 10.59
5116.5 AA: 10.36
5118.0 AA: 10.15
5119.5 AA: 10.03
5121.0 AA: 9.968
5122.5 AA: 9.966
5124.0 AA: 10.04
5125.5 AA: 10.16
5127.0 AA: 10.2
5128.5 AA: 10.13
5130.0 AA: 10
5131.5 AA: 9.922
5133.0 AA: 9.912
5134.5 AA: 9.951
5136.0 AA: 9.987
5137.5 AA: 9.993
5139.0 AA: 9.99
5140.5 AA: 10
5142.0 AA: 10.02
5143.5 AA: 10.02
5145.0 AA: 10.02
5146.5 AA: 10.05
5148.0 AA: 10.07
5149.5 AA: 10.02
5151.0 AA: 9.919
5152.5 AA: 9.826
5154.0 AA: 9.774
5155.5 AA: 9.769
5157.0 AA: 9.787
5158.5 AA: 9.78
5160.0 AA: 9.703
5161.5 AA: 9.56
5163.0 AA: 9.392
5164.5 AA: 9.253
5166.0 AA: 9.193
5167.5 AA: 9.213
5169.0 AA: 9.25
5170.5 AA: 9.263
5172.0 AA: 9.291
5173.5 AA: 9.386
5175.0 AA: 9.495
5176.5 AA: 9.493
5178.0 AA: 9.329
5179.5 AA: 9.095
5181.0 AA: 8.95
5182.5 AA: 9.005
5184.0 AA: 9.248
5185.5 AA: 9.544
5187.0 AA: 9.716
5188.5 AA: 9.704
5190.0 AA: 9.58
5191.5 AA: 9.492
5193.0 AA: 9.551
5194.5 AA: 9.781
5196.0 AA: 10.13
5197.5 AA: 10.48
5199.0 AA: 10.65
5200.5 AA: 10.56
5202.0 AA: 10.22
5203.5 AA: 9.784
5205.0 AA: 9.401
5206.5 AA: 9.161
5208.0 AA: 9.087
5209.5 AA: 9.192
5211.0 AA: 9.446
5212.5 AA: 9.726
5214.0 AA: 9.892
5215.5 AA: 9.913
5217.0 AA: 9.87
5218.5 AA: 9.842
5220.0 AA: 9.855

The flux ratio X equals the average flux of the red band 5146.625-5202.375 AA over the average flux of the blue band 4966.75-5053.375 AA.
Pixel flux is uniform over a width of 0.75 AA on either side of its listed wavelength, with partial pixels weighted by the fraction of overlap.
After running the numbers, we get 0.59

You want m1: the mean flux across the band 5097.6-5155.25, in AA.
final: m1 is 10.1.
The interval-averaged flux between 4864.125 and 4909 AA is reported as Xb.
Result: 11.4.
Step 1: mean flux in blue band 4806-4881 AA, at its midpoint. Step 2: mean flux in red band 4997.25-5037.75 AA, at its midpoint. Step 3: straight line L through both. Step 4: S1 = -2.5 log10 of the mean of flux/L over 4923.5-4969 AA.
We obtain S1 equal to 0.295 mag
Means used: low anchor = 14.3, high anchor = 22.3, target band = 14.6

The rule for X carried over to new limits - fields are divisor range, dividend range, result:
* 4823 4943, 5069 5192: 0.76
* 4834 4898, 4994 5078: 1.10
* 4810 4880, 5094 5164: 0.69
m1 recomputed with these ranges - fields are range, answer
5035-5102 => 10.3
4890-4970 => 13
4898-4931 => 10.9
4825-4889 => 14.7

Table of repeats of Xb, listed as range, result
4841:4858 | 12.3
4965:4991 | 11.3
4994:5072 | 16.7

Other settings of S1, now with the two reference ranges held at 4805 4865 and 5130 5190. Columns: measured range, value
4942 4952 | 0.220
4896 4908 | 0.270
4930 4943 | 0.222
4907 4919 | 0.243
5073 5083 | 0.108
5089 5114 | 0.044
